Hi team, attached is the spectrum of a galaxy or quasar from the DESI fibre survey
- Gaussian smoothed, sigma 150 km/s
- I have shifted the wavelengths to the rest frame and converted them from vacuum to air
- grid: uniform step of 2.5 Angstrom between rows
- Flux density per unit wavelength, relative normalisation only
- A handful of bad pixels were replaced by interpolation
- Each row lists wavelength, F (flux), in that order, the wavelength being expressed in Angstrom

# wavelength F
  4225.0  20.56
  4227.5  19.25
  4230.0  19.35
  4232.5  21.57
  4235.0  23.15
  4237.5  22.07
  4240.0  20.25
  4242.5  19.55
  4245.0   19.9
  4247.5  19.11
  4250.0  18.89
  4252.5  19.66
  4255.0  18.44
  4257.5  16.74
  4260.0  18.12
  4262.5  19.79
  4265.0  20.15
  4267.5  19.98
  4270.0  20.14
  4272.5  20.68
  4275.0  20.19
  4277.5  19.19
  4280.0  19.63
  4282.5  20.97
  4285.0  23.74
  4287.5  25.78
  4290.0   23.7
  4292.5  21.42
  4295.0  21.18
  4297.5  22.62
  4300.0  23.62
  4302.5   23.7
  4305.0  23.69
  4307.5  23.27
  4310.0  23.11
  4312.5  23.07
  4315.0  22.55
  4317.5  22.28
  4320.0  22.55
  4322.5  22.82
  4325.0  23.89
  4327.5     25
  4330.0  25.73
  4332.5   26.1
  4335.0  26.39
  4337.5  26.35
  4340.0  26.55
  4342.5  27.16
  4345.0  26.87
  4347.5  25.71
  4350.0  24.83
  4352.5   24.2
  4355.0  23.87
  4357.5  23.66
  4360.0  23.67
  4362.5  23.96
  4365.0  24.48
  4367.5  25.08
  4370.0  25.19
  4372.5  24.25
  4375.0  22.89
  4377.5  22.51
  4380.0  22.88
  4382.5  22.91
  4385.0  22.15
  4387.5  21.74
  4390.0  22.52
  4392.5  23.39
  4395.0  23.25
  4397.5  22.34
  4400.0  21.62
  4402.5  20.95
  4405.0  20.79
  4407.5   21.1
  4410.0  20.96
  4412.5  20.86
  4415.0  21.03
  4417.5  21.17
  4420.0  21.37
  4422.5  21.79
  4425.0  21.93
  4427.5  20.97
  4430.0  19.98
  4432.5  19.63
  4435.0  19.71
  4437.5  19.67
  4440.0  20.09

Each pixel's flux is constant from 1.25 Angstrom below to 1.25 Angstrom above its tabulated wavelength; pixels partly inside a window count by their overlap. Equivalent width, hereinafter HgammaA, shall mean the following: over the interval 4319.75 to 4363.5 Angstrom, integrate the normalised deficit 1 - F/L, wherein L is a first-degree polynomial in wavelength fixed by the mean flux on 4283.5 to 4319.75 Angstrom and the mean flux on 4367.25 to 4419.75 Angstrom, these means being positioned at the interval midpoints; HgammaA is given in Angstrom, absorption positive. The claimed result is -4.4 Angstrom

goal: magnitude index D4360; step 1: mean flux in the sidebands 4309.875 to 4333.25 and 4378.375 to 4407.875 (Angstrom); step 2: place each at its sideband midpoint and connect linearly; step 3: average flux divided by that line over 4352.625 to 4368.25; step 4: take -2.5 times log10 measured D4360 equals -0.06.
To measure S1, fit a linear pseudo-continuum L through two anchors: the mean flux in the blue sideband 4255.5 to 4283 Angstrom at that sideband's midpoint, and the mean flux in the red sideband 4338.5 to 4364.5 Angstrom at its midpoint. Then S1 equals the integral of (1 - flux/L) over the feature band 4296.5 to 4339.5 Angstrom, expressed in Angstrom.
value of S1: -2.2 Angstrom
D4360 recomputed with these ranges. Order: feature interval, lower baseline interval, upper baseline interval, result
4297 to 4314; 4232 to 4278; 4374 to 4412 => -0.130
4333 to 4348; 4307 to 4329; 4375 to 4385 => -0.154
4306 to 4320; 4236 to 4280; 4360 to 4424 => -0.103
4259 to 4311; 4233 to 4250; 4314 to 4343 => 0.050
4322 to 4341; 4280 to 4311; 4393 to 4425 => -0.135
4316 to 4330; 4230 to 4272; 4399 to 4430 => -0.153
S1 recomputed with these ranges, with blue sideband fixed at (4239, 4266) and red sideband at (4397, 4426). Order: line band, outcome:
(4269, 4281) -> -0.33 Angstrom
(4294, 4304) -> -1.56 Angstrom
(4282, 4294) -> -2.21 Angstrom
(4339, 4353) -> -3.82 Angstrom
